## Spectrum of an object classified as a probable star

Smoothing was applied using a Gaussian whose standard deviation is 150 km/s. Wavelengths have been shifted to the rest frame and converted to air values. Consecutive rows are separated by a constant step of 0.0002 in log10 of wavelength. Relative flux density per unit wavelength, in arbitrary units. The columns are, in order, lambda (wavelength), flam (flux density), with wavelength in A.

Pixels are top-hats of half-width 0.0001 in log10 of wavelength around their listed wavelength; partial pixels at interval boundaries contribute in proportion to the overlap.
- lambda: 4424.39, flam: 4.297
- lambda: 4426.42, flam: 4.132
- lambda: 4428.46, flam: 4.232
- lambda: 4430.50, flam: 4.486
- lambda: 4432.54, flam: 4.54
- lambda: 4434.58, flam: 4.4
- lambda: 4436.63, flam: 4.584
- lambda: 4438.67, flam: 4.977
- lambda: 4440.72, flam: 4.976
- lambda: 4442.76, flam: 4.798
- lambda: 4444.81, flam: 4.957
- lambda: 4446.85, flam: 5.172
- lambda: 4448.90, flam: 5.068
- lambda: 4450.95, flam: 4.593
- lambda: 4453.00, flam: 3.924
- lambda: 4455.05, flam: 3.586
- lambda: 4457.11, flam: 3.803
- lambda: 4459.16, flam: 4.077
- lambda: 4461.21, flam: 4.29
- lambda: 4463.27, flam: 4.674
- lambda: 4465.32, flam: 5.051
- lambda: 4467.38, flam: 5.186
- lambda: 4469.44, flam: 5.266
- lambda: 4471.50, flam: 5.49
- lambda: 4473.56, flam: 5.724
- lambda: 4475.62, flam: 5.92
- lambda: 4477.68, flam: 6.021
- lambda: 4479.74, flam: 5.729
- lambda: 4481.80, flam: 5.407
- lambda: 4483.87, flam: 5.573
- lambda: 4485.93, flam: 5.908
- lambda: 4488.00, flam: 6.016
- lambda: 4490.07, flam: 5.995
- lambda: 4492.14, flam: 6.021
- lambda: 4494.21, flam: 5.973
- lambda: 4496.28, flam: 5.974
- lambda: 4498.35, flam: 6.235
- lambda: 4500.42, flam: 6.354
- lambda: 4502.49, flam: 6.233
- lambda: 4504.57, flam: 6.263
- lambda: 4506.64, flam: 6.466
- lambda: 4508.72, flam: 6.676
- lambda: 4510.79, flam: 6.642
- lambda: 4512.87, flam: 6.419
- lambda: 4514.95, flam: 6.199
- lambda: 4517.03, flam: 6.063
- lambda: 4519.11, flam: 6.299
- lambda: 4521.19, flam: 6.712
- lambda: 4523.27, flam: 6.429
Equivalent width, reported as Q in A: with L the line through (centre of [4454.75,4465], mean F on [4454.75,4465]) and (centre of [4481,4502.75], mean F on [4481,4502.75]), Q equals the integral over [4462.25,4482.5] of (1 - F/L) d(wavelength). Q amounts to -2.35 A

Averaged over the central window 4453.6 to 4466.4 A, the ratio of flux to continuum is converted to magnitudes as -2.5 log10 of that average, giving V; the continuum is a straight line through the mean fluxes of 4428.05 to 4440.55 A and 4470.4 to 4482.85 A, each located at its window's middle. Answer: 0.24 mag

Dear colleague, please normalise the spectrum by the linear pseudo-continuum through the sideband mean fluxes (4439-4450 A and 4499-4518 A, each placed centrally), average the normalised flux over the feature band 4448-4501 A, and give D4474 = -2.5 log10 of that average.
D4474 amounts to 0.07 mag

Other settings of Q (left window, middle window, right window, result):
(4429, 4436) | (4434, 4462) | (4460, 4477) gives 1.45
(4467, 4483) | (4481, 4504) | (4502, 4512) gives 0.36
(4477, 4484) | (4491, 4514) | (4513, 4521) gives -0.98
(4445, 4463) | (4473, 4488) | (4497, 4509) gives -0.96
